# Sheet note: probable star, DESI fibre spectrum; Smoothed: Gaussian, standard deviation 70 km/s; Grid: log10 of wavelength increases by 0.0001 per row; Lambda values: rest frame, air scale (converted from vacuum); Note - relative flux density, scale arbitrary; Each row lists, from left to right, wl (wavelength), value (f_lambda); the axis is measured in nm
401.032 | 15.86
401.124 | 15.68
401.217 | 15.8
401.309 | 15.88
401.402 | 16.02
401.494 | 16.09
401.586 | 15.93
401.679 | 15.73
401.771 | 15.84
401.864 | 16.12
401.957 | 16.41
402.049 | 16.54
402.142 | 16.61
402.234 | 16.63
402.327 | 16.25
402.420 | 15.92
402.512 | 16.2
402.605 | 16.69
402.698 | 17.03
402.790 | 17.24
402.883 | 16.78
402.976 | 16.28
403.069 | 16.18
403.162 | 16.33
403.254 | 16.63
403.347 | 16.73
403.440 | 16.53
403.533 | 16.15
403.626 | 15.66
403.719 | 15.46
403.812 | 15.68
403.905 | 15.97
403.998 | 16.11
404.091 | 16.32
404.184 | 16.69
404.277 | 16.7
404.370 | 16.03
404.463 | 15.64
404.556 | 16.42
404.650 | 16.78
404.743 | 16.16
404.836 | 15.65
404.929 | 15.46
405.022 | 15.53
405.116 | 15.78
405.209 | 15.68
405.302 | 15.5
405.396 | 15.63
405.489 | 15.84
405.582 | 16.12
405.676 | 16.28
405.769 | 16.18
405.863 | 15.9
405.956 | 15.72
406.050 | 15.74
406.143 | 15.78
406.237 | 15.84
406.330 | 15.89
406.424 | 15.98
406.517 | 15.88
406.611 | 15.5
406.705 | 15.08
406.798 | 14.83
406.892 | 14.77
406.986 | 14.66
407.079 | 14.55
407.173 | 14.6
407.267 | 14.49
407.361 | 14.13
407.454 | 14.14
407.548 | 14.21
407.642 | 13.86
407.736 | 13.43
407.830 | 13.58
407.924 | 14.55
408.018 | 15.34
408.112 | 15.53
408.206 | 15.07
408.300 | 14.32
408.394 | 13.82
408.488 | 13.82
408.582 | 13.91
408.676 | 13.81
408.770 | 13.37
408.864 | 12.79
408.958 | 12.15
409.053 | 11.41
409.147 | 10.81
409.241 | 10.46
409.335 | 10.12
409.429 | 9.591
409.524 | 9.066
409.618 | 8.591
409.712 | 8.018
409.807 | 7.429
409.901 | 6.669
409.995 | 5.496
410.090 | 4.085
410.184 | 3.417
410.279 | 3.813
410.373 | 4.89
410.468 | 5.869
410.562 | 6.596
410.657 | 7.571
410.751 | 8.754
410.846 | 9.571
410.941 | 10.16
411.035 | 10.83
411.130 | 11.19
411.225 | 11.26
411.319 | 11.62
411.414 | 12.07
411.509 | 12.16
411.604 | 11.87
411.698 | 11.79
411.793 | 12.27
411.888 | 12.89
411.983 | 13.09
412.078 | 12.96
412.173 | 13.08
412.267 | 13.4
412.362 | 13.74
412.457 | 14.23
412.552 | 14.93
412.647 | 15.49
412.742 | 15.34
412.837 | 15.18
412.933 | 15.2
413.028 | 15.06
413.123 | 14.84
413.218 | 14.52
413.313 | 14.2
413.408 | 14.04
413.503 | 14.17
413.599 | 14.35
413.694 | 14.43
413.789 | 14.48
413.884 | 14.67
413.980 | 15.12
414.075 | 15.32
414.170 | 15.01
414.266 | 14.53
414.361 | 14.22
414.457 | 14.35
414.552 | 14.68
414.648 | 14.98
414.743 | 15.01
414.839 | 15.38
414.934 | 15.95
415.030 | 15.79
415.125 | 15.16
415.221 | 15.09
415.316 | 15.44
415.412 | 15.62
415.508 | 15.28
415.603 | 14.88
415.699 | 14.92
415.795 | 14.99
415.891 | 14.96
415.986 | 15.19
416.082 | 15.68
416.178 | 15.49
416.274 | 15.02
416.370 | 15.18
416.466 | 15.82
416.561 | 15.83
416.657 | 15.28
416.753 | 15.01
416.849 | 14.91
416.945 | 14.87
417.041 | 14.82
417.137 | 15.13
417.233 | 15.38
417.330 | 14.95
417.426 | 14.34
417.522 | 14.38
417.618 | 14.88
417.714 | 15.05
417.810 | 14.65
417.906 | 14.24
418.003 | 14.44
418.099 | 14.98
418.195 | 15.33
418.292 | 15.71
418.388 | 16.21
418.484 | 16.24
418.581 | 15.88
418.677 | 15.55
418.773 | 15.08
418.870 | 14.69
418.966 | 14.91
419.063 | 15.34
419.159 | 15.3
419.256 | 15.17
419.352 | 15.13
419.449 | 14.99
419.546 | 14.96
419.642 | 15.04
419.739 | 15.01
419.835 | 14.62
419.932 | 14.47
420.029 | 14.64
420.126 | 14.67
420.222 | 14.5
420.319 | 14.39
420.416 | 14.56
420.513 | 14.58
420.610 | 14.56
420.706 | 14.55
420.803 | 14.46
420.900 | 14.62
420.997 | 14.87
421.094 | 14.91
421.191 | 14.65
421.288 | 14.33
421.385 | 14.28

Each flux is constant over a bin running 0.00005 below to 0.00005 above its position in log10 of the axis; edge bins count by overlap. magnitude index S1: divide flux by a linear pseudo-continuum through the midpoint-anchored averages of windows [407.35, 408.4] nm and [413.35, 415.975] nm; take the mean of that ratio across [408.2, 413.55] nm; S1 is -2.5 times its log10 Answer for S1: 0.28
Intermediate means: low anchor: 14.4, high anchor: 14.9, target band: 11.3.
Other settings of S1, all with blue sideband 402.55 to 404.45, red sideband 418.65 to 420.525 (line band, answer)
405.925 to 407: 0.04 mag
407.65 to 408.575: 0.11 mag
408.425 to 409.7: 0.35 mag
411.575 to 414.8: 0.09 mag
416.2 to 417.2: 0.00 mag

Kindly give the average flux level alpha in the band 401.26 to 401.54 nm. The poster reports 16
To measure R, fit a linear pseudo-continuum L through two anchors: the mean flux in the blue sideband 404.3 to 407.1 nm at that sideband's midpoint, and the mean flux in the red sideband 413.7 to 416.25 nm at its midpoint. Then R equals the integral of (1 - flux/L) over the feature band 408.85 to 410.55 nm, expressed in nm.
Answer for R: 0.83 nm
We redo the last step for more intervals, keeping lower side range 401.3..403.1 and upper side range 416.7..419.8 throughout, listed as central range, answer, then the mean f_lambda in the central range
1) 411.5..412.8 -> 0.18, 13.4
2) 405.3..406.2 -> 0.01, 15.9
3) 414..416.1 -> 0.03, 15.1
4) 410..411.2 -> 0.64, 7.24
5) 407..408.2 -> 0.11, 14.4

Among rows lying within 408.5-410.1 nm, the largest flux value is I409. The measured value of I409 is 13.91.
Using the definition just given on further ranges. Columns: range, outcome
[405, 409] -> 16.28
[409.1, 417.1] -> 15.95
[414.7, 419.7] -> 16.24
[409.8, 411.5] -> 12.07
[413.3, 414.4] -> 15.32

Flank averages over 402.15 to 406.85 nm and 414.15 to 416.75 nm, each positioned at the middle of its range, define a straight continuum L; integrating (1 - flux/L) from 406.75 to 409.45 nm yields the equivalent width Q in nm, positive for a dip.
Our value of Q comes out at 0.38 nm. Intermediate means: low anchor 16.1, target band 13.6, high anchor 15.2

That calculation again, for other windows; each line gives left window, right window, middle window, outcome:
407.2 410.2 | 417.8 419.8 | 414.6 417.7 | -0.20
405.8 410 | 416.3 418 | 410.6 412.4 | 0.31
